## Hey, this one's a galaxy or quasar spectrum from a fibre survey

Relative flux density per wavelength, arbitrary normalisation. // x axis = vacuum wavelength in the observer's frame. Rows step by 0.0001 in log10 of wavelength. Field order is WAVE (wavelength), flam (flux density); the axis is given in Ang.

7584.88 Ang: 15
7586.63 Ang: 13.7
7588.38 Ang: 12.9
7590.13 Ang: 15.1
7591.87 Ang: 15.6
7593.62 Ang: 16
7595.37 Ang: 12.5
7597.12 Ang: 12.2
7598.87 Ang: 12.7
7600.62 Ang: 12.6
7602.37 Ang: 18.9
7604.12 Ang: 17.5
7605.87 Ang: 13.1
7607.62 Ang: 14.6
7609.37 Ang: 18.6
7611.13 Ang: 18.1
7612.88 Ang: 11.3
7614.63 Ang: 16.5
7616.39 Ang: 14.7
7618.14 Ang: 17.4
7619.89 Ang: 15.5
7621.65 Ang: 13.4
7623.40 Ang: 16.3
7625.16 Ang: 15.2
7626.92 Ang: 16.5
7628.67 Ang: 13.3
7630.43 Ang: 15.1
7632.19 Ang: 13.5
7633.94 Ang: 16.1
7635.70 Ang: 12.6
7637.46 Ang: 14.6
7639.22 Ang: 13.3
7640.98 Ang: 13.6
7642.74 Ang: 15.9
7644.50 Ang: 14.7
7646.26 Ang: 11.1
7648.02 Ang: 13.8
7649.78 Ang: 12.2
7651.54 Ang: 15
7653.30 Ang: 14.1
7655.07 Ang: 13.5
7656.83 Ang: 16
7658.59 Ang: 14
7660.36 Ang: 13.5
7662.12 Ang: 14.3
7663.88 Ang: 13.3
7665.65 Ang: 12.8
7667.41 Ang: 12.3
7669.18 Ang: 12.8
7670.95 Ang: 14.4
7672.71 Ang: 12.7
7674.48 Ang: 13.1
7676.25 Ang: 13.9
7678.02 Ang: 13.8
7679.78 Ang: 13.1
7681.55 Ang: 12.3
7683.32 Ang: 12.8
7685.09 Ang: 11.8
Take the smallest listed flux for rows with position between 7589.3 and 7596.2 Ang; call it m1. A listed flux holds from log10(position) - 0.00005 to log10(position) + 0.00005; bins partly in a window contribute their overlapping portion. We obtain 12.5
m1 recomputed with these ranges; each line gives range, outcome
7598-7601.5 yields 12.6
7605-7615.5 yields 11.3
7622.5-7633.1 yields 13.3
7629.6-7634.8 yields 13.5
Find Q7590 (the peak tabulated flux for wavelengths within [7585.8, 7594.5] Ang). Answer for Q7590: 16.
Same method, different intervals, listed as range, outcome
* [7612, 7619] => 17.4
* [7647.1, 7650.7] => 13.8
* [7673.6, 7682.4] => 13.9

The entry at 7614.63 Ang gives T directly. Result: 16.5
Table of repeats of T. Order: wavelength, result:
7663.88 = 13.3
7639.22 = 13.3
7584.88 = 15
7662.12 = 14.3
